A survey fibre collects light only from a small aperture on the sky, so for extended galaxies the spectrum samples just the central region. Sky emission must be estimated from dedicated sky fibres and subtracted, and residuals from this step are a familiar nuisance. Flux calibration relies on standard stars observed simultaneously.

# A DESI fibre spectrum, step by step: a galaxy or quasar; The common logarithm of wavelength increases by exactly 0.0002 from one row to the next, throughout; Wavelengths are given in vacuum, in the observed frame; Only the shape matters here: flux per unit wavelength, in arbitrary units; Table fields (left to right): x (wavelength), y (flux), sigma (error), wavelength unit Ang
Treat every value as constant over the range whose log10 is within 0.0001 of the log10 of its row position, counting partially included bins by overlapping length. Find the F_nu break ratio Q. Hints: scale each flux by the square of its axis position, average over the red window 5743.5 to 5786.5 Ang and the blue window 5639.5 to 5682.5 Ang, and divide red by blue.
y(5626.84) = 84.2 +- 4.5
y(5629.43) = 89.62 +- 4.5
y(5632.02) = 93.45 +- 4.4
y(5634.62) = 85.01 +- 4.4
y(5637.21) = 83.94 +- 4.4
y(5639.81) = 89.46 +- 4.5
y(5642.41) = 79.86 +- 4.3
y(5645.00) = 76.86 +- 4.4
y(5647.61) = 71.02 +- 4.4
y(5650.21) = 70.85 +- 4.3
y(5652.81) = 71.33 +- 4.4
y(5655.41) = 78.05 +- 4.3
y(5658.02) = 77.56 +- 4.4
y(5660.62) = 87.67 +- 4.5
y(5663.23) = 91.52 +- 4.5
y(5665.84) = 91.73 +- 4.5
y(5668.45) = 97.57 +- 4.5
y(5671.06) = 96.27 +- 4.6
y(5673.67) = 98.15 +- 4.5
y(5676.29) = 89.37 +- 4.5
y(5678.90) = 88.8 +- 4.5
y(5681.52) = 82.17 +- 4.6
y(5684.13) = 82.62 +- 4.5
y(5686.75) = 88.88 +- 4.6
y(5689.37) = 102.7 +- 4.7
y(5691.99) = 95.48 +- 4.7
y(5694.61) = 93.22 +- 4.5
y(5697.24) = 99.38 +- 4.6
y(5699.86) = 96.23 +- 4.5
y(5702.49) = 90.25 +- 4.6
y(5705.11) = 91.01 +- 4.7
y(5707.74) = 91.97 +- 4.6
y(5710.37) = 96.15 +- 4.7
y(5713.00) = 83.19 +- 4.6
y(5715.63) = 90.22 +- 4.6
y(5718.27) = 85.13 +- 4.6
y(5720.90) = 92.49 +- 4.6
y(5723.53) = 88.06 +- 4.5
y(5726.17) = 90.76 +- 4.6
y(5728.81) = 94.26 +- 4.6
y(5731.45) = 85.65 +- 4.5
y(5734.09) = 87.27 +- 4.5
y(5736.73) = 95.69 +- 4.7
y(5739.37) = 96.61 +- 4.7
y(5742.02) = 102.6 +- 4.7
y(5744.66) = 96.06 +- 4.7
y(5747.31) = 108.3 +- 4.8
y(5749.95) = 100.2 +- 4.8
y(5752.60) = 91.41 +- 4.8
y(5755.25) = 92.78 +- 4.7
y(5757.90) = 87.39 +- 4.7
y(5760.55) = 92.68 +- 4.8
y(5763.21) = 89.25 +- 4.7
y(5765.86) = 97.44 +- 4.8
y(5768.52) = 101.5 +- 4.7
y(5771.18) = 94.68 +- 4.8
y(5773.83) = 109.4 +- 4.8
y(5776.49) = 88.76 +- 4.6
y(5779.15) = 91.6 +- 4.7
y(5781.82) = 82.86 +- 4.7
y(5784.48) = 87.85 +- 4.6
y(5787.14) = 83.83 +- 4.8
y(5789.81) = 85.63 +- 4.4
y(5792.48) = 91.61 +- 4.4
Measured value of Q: 1.2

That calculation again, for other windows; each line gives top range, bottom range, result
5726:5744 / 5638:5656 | 1.25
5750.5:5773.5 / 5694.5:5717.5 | 1.04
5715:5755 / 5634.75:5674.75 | 1.15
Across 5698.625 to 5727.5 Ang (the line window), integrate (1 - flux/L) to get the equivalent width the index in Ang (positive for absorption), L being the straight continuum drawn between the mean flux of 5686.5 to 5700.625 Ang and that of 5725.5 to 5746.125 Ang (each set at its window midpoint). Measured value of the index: 1.4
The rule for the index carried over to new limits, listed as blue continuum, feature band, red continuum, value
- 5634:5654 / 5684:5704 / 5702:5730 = -1.7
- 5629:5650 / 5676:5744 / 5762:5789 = -2.9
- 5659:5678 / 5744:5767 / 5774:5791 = -1.4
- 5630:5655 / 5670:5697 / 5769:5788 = -2.6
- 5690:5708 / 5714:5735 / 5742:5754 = 1.7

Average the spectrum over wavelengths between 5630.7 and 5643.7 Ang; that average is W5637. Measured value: 86.3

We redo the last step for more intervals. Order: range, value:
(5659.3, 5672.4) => 93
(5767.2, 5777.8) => 98.6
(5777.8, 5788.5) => 86.5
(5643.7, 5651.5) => 72.9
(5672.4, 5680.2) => 92.1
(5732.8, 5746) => 95.7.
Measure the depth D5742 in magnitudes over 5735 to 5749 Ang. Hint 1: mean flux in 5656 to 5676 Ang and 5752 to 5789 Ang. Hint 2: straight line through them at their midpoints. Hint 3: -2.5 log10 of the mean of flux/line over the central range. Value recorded -0.088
